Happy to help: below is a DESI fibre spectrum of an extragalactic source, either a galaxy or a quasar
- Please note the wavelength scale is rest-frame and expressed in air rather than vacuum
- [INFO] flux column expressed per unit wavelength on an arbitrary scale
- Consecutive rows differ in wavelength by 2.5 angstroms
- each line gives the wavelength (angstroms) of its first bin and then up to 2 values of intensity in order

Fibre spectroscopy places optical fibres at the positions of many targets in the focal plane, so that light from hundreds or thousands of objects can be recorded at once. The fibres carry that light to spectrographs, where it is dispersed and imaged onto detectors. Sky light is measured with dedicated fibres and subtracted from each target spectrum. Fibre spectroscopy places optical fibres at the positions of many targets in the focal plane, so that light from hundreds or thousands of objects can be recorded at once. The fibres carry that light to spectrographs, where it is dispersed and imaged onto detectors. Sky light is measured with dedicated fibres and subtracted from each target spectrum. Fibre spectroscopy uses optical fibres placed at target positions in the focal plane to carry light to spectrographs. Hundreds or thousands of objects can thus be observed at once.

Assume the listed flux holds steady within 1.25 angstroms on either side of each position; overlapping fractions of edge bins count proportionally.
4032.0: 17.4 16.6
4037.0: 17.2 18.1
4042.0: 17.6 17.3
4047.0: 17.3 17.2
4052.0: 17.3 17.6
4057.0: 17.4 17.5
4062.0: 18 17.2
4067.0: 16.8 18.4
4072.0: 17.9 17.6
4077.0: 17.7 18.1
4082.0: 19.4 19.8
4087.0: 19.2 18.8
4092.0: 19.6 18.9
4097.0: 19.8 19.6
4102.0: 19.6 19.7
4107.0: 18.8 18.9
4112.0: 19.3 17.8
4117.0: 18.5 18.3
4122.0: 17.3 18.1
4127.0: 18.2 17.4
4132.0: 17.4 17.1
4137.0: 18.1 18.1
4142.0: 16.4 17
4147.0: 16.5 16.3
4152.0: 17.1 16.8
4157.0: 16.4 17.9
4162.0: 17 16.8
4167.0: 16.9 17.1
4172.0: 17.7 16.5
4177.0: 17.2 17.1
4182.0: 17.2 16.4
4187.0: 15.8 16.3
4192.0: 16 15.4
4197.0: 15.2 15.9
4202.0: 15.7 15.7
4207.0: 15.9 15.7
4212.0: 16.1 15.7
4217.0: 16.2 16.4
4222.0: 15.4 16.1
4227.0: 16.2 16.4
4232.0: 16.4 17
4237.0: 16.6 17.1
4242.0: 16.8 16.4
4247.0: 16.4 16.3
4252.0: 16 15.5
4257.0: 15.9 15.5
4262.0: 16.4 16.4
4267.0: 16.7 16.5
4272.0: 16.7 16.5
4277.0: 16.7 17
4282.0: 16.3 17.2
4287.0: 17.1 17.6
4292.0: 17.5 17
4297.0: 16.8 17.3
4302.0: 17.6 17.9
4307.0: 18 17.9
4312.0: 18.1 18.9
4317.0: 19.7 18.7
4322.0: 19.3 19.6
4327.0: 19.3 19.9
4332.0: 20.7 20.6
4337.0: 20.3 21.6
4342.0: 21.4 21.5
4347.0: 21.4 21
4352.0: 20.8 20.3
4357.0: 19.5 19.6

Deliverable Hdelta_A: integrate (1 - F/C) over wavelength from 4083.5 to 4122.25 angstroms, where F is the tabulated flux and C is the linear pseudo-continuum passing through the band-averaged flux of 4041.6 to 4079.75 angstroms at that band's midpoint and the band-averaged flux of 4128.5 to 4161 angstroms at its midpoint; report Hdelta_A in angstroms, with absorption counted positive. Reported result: -3.8 angstroms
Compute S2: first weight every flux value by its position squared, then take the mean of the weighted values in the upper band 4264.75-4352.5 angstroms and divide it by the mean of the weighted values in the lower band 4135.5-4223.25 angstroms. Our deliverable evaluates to 1.20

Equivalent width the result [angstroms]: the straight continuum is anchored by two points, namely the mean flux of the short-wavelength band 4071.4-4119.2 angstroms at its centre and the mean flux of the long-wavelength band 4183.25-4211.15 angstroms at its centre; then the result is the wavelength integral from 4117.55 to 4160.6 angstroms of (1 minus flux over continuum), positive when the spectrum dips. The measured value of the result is 0.6 angstroms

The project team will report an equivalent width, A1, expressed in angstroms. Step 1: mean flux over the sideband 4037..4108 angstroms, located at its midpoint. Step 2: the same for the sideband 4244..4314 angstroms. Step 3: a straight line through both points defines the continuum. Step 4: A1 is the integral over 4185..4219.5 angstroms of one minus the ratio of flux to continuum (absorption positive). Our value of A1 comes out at 3.0 angstroms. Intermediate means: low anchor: 18.3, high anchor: 16.9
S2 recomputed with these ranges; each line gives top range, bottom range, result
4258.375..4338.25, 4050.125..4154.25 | 1.09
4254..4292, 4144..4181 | 1.03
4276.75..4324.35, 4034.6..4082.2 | 1.13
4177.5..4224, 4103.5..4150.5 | 0.93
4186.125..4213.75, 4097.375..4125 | 0.88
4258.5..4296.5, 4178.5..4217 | 1.09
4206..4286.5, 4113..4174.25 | 0.99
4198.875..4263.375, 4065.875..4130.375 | 0.92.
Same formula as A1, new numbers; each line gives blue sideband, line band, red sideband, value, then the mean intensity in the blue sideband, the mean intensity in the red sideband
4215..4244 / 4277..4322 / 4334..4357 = 3.4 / 16.4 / 20.9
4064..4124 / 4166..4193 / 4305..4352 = 3.3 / 18.6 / 19.9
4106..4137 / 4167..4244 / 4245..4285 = 3.4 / 18.1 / 16.4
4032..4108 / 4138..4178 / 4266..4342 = 2.7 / 18.2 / 18.2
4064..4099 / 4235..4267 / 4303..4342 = 4.8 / 18.6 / 19.4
